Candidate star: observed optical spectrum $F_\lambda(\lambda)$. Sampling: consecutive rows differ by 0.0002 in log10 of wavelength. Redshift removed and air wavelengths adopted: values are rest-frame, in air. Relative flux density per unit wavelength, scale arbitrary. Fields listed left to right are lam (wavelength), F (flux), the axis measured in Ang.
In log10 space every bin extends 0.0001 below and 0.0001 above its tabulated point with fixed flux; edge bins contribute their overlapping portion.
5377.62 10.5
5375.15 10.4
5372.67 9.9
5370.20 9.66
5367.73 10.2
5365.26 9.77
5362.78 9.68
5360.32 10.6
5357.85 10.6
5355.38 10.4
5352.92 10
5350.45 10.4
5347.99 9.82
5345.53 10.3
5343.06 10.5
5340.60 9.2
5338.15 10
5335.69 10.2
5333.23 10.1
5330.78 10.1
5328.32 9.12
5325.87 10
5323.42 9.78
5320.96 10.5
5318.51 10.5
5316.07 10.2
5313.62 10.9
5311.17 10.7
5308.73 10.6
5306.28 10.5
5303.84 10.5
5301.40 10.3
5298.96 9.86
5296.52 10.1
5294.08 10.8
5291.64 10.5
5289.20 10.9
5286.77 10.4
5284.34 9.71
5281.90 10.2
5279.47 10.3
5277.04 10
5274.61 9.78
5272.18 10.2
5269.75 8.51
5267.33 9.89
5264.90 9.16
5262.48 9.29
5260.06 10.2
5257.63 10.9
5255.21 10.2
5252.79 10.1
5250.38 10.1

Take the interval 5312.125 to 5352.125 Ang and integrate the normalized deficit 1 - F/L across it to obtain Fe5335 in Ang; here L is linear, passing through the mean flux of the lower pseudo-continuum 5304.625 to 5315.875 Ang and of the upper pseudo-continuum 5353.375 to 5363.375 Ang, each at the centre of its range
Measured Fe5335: 1.50 Ang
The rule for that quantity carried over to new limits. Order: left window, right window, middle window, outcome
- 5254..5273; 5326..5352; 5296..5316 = -1.1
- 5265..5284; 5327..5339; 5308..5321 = -0.9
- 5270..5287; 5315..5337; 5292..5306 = -0.5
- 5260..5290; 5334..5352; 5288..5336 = -1.6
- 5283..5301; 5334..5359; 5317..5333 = 0.3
